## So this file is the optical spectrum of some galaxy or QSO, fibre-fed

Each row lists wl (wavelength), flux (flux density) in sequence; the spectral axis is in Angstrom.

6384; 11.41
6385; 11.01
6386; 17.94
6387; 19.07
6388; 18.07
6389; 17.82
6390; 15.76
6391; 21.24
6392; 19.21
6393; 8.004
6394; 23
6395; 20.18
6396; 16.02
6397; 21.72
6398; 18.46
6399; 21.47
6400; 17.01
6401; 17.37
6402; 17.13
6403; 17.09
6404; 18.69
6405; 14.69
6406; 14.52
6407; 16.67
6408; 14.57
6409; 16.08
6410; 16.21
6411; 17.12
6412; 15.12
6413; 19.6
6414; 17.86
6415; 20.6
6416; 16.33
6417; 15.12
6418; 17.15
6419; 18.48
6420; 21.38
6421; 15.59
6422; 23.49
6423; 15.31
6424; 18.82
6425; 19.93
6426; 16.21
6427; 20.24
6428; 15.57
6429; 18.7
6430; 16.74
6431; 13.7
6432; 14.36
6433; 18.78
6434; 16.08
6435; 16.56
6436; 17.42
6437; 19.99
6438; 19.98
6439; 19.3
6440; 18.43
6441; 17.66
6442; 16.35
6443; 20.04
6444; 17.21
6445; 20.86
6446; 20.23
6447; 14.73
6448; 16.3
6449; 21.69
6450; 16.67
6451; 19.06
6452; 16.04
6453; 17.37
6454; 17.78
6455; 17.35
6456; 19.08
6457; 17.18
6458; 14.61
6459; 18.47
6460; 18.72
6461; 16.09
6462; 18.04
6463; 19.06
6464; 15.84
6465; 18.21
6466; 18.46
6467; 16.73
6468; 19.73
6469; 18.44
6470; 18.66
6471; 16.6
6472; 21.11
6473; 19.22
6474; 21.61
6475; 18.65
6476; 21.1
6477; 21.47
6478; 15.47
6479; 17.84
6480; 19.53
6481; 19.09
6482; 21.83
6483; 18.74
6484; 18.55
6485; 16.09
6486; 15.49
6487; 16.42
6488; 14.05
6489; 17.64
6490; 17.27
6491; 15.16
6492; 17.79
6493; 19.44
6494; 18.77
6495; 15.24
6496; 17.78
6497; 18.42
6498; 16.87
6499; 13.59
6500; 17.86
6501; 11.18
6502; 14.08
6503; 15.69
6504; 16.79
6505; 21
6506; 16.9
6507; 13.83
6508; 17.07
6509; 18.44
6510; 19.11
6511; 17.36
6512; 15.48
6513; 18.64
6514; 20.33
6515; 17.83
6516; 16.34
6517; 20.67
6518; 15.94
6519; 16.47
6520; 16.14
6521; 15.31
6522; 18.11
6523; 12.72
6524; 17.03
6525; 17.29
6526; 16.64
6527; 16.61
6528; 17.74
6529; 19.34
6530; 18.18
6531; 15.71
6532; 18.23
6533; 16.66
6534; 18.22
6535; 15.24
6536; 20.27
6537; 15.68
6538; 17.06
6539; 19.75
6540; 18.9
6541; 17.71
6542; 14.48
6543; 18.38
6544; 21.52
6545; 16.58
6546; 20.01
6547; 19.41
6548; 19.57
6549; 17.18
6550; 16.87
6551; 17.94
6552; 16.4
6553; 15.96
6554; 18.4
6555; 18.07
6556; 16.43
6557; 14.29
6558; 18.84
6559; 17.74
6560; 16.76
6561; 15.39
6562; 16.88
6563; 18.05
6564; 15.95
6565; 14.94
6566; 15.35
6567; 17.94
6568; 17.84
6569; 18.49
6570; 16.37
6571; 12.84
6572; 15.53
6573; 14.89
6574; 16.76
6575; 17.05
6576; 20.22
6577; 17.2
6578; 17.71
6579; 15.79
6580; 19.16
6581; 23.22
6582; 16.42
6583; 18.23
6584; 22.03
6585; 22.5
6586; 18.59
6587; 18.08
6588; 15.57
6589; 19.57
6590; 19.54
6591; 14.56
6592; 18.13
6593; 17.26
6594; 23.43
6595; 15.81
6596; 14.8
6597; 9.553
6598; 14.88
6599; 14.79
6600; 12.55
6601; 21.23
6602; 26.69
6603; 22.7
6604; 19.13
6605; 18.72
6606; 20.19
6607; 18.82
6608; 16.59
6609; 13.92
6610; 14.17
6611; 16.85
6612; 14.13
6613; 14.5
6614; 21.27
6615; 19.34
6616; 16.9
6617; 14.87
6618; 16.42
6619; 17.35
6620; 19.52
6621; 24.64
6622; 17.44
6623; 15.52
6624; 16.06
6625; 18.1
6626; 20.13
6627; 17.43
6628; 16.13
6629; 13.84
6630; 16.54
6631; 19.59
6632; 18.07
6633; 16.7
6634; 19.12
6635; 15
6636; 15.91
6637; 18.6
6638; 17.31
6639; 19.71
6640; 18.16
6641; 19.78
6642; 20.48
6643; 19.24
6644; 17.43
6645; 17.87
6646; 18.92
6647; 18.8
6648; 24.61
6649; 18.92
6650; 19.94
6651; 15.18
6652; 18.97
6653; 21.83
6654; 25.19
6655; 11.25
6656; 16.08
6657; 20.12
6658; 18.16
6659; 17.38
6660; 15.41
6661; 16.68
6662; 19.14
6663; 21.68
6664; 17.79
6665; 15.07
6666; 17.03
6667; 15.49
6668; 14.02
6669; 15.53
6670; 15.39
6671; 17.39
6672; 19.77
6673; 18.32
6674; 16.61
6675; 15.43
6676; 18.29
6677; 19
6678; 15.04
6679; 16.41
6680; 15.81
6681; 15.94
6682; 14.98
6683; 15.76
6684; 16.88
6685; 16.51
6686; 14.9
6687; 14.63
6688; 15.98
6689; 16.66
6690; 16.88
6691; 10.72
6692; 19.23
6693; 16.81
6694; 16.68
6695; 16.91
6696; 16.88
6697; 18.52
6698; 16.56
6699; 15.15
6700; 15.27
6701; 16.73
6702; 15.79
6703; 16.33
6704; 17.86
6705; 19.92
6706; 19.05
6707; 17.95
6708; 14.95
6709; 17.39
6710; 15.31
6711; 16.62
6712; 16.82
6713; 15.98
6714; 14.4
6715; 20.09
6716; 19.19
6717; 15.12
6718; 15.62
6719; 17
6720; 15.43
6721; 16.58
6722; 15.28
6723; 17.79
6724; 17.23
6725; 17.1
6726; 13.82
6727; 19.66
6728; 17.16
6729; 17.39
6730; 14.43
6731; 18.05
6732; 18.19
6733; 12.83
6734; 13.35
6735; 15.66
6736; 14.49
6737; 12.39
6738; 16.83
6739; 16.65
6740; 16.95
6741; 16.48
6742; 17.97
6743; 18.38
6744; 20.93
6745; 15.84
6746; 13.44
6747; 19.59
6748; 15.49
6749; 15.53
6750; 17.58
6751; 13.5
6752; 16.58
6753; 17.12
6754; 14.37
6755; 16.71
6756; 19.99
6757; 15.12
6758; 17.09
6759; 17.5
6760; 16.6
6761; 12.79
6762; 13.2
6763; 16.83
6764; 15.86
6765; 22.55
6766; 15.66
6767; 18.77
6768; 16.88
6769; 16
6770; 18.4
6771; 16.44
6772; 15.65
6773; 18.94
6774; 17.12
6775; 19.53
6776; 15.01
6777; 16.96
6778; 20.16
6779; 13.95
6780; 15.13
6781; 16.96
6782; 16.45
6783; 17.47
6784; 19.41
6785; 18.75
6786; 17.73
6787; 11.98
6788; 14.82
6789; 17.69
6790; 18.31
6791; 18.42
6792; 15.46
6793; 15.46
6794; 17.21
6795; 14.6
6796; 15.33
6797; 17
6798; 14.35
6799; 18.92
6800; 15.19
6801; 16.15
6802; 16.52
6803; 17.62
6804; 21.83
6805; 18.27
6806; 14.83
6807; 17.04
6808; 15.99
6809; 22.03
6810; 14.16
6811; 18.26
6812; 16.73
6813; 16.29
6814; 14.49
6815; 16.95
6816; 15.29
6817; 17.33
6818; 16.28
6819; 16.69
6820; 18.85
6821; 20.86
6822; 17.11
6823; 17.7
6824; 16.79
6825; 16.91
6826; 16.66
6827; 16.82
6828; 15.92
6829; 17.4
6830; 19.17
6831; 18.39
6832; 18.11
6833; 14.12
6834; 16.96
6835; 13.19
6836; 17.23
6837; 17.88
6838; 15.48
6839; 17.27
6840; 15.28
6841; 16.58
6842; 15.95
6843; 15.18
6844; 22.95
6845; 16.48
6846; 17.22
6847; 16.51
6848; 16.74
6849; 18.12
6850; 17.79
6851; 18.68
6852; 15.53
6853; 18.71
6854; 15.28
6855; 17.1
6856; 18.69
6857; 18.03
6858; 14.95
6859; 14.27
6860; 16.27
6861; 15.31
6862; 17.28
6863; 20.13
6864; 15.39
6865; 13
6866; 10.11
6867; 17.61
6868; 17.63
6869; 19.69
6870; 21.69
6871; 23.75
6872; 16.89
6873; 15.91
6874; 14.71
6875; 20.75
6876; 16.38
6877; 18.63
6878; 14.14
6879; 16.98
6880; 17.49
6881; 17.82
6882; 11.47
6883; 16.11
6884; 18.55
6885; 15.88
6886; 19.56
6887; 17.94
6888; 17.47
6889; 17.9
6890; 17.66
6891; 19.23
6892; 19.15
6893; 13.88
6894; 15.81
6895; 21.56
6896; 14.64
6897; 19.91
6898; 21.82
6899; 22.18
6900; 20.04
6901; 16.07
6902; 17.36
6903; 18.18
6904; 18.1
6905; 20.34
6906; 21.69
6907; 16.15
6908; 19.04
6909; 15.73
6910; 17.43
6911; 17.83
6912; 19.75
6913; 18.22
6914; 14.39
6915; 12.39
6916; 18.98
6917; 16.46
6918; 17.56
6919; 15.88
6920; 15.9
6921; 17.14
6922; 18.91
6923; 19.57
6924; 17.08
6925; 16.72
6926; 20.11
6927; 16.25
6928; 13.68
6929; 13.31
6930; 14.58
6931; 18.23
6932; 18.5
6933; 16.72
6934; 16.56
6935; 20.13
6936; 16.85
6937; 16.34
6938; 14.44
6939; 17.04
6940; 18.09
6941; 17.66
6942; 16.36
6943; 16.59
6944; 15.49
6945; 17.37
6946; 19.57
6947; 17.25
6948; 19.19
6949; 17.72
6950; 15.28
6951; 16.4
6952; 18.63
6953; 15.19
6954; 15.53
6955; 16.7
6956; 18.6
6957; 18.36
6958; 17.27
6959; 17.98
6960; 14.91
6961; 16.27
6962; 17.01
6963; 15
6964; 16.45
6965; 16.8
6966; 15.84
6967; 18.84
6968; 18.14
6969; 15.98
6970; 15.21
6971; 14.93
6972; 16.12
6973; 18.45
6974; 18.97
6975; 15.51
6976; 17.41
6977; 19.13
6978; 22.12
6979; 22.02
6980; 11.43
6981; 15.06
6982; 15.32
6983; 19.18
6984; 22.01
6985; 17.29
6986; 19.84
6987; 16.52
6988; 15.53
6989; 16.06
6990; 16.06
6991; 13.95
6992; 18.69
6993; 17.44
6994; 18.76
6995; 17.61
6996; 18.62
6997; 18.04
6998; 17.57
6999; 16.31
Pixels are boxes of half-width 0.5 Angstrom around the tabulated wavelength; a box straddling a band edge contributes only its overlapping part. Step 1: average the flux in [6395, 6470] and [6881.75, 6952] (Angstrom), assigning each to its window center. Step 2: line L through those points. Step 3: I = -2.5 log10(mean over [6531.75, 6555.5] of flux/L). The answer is -0.01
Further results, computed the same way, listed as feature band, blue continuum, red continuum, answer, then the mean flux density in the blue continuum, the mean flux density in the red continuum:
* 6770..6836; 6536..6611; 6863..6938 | 0.03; 17.6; 17.4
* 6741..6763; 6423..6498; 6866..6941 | 0.08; 17.9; 17.5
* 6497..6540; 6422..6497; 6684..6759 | 0.04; 17.9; 16.5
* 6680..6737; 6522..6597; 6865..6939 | 0.07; 17.5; 17.4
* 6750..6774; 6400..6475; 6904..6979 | 0.05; 17.7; 17.2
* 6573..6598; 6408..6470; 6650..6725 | -0.04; 17.8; 16.9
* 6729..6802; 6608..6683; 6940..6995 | 0.06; 17.5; 17.1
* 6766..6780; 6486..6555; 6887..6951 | 0.02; 17.2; 17.5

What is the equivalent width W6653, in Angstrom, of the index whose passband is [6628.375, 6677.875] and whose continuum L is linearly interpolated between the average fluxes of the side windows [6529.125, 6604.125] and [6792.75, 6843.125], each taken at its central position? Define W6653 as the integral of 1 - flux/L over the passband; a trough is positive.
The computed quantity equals -1.5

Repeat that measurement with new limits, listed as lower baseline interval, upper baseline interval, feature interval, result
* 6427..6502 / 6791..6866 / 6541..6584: 0.3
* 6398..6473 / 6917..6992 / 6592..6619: 0.3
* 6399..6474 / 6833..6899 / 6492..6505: 0.8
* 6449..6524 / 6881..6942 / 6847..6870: 0.9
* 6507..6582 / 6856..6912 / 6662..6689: 1.3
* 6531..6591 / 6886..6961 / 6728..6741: 1.4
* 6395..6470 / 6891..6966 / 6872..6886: 0.6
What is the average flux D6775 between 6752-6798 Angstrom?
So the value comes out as 16.7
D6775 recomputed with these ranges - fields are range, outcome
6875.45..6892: 17.1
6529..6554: 17.8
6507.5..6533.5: 17.3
